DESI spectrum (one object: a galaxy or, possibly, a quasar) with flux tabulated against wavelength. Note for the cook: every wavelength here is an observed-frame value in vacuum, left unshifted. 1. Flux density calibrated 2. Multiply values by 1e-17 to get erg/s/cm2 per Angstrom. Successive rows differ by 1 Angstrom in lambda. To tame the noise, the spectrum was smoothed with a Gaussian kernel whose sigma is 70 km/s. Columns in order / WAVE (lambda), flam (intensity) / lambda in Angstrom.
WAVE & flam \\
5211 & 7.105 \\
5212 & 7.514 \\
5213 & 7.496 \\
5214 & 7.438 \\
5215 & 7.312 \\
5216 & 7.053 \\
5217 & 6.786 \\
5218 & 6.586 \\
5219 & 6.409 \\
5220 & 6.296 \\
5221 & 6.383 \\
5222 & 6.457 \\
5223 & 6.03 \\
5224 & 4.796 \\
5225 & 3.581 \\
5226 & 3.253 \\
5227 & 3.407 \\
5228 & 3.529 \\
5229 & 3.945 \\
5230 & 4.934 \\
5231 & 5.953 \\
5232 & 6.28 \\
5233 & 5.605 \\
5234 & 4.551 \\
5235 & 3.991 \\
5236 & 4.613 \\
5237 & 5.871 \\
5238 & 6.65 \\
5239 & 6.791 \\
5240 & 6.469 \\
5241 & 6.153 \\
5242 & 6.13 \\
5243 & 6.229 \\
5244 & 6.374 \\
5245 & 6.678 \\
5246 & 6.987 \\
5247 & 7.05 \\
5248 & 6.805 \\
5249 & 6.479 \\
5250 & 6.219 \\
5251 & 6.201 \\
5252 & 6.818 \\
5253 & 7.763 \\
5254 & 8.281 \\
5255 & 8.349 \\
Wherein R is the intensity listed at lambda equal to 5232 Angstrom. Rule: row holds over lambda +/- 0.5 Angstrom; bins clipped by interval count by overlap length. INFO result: 6.28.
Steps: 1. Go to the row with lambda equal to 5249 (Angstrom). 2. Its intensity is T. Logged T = 6.479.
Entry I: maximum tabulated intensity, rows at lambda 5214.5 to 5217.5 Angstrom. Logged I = 7.312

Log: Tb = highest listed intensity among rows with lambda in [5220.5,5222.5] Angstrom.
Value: 6.457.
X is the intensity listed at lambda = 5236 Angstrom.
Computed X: 4.613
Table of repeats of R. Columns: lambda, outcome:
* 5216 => 7.053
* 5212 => 7.514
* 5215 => 7.312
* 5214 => 7.438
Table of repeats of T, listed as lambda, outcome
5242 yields 6.13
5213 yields 7.496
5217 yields 6.786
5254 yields 8.281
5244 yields 6.374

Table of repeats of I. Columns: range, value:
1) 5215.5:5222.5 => 7.053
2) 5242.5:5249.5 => 7.05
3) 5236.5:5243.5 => 6.791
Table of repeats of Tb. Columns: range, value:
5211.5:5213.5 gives 7.514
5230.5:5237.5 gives 6.28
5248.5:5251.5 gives 6.479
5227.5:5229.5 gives 3.945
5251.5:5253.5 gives 7.763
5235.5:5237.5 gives 5.871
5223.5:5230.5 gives 4.934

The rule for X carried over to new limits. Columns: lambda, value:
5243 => 6.229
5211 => 7.105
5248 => 6.805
